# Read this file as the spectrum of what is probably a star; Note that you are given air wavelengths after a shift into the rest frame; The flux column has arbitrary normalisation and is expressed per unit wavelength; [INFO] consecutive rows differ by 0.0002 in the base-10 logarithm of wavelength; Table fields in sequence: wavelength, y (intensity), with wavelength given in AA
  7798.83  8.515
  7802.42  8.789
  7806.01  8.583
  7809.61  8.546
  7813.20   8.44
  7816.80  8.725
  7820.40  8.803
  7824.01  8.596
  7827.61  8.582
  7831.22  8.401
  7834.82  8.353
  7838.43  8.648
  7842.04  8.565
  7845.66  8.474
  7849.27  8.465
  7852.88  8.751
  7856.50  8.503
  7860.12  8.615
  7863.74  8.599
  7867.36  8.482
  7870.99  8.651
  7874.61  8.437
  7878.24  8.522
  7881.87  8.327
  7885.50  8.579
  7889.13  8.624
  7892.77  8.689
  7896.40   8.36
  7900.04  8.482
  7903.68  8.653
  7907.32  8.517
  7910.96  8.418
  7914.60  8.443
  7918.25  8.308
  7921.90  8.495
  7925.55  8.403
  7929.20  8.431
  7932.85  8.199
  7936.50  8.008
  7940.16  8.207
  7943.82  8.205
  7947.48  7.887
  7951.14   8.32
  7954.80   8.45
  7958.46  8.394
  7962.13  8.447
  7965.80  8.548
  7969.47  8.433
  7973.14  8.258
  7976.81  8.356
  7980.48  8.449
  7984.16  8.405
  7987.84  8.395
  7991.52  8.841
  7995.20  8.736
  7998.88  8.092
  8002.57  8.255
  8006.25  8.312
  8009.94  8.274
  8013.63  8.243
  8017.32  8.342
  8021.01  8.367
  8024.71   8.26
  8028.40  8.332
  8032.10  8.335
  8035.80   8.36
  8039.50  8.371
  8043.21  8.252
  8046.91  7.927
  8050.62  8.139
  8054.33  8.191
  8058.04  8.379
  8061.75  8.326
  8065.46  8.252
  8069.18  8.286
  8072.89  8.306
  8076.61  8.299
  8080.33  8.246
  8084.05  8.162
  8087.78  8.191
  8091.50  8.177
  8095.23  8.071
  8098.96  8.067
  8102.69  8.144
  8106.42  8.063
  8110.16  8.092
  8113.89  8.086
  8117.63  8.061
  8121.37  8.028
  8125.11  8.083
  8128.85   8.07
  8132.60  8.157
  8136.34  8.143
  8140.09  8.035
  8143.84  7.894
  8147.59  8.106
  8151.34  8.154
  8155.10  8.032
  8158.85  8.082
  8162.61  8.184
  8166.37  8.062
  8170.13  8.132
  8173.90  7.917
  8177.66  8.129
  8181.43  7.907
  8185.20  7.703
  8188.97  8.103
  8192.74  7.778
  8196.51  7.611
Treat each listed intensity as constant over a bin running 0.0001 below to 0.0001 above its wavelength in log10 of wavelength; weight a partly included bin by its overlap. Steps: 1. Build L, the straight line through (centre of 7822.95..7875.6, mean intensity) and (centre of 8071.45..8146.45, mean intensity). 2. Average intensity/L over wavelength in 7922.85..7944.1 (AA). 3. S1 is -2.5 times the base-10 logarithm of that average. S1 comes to 0.02 mag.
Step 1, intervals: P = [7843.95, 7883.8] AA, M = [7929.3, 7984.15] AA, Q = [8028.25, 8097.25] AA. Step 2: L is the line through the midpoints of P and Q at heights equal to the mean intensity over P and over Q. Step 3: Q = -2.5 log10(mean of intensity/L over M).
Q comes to 0.01 mag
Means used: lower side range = 8.53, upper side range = 8.24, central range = 8.31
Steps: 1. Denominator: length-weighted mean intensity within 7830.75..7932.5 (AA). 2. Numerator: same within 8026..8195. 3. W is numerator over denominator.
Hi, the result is 0.96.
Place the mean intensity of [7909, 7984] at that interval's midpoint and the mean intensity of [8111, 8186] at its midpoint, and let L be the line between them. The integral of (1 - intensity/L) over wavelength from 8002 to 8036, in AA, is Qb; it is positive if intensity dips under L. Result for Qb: -0.3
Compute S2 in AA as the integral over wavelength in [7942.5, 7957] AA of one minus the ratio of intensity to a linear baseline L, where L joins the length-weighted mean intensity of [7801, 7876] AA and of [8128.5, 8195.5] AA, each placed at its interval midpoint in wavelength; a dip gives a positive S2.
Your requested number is 0.3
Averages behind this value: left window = 8.57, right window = 8.03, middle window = 8.22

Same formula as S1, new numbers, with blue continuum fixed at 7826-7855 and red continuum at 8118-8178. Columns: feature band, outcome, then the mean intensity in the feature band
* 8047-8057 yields 0.01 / 8.14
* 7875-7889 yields 0.00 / 8.49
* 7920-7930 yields 0.00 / 8.44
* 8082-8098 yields 0.00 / 8.15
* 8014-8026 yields -0.01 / 8.32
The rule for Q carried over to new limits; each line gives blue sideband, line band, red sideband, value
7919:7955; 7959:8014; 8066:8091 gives -0.02 mag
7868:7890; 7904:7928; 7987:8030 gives 0.00 mag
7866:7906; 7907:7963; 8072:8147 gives 0.02 mag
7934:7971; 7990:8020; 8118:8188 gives -0.02 mag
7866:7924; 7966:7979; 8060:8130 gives 0.00 mag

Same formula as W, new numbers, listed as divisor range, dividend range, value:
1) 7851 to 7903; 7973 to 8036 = 0.98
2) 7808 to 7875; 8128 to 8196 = 0.94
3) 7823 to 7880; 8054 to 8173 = 0.95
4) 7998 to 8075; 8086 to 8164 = 0.98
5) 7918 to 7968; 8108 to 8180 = 0.97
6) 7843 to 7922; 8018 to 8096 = 0.97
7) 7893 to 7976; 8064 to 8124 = 0.98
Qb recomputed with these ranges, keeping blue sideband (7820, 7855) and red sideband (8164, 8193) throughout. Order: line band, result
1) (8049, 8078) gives -0.4 AA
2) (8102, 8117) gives 0.0 AA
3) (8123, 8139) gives -0.1 AA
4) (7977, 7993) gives -0.4 AA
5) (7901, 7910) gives -0.1 AA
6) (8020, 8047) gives -0.2 AA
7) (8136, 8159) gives -0.1 AA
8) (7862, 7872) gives -0.1 AA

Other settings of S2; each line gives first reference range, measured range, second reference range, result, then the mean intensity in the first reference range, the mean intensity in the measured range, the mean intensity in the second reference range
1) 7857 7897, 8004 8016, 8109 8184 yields 0.0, 8.54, 8.28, 8.06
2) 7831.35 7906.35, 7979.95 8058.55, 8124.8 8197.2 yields -0.5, 8.54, 8.33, 8.02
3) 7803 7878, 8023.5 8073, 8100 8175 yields -0.2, 8.56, 8.27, 8.08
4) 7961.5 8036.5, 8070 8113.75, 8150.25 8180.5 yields 0.3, 8.38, 8.17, 8.08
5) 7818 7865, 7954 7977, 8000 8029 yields -0.1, 8.57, 8.41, 8.29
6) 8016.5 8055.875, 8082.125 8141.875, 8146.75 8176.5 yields 0.4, 8.26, 8.1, 8.08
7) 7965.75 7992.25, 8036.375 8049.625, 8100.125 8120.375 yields 0.1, 8.44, 8.2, 8.09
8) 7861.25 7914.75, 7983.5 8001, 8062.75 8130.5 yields -0.3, 8.52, 8.49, 8.15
